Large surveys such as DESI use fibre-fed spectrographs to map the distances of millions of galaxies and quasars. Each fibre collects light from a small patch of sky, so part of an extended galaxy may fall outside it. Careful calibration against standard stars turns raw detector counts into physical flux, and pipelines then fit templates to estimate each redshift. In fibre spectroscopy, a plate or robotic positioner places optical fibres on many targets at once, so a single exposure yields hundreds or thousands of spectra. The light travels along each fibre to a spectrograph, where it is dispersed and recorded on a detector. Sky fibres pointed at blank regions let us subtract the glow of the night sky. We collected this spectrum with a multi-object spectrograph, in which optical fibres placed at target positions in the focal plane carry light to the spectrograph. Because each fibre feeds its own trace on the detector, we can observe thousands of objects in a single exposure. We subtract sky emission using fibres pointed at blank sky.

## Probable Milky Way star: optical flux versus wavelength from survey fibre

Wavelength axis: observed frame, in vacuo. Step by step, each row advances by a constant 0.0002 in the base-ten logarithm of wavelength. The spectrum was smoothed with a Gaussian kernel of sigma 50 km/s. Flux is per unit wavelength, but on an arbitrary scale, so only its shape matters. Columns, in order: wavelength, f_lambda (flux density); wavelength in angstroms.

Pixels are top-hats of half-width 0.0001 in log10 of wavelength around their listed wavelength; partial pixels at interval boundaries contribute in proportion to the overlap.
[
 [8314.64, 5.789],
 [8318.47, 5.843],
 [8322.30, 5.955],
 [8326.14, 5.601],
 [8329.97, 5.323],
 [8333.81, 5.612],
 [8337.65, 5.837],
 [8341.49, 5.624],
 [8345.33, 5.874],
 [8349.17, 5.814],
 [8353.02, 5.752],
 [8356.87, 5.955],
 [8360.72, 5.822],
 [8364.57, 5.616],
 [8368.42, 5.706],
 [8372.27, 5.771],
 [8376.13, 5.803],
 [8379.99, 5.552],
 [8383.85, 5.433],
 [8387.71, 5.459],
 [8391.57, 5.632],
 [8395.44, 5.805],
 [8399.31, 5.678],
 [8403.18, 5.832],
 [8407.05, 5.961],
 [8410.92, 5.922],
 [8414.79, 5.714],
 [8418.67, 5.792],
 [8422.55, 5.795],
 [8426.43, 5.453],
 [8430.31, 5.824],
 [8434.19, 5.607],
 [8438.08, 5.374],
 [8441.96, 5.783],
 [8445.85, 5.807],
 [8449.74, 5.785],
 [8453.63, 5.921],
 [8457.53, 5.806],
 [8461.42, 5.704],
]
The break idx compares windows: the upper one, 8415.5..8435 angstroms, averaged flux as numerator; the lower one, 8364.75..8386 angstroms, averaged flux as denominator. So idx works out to 1.01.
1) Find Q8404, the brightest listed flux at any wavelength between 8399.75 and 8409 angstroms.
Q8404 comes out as 5.961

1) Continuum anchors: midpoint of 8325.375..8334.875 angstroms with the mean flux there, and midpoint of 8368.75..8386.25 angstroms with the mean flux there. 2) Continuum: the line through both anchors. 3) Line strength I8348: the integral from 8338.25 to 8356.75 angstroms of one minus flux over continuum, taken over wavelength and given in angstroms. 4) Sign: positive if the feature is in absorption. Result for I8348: -0.81 angstroms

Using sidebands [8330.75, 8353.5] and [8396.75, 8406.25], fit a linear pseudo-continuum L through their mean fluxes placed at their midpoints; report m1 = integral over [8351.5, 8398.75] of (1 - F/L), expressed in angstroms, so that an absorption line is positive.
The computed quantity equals 0.55 angstroms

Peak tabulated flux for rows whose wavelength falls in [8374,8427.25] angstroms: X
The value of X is 5.961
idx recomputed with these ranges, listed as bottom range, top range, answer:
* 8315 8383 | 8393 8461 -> 1.00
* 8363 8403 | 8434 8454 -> 1.01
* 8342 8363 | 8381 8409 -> 0.98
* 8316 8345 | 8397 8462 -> 1.01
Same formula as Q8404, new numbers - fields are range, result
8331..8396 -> 5.955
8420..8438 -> 5.824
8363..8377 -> 5.803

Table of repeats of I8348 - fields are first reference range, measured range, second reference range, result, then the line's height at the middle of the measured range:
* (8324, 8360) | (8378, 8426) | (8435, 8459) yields 0.2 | 5.73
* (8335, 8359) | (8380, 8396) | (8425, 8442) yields 0.4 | 5.7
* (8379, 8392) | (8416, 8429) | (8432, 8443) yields -0.3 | 5.56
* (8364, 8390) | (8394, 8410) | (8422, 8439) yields -0.6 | 5.62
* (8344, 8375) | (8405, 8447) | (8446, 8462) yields 0.6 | 5.81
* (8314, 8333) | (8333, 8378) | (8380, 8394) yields -1.3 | 5.61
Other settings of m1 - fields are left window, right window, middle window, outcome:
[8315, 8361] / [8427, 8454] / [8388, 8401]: 0.1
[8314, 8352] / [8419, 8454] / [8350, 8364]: -0.2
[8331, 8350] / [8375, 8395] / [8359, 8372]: -0.2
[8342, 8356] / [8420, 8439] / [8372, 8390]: 0.5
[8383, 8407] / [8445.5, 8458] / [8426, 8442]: 0.5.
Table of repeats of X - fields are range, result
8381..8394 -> 5.632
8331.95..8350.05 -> 5.874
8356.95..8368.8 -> 5.822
